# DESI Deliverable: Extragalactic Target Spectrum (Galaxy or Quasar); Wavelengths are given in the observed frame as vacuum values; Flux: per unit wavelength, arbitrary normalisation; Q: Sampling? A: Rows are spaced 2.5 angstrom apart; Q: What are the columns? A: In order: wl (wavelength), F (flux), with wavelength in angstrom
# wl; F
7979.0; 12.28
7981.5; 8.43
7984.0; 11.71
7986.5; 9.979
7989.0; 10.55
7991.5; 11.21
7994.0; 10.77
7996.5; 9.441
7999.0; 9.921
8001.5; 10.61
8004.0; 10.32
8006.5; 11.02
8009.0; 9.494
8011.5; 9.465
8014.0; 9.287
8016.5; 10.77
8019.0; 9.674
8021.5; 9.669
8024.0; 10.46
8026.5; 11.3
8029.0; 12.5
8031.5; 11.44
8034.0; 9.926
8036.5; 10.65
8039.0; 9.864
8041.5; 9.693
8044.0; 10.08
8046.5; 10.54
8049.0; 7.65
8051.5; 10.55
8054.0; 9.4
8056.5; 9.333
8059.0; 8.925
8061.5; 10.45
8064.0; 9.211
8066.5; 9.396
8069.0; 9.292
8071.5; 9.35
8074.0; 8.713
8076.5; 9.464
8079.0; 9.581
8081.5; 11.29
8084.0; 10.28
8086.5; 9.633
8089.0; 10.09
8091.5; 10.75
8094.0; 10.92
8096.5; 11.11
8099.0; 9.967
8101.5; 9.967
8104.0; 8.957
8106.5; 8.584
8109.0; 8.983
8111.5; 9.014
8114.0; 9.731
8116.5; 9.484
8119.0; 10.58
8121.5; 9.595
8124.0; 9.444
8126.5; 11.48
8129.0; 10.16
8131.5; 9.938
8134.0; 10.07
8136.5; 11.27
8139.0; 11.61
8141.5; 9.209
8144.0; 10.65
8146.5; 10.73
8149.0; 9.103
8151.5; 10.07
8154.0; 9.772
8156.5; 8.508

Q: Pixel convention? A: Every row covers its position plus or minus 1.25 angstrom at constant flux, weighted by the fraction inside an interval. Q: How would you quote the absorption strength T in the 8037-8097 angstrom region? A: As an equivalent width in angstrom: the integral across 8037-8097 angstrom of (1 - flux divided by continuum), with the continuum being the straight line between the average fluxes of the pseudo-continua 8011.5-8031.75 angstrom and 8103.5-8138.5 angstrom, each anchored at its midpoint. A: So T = 2.4 angstrom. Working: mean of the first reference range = 10.5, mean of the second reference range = 9.86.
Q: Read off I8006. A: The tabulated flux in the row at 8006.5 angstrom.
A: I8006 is 11.02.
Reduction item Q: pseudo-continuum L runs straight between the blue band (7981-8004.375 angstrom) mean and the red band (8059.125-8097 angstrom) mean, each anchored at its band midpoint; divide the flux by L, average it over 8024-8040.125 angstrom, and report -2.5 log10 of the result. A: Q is -0.08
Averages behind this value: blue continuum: 10.4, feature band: 10.9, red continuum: 9.92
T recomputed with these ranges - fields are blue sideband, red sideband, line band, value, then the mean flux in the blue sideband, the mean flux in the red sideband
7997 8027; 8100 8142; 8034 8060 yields 0.93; 10.1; 9.9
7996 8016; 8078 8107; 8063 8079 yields 1.33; 9.99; 10.1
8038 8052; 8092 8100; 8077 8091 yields 0.39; 9.68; 10.7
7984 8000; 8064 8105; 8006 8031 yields -0.25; 10.4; 9.91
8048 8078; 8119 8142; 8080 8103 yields -1.55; 9.33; 10.4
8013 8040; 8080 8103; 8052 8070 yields 1.70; 10.5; 10.4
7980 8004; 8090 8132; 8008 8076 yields 1.76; 10.3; 9.92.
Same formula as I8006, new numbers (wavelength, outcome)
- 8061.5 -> 10.45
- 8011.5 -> 9.465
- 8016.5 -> 10.77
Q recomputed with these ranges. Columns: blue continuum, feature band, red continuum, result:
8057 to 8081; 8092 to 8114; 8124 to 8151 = 0.02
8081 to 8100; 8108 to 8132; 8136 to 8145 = 0.08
